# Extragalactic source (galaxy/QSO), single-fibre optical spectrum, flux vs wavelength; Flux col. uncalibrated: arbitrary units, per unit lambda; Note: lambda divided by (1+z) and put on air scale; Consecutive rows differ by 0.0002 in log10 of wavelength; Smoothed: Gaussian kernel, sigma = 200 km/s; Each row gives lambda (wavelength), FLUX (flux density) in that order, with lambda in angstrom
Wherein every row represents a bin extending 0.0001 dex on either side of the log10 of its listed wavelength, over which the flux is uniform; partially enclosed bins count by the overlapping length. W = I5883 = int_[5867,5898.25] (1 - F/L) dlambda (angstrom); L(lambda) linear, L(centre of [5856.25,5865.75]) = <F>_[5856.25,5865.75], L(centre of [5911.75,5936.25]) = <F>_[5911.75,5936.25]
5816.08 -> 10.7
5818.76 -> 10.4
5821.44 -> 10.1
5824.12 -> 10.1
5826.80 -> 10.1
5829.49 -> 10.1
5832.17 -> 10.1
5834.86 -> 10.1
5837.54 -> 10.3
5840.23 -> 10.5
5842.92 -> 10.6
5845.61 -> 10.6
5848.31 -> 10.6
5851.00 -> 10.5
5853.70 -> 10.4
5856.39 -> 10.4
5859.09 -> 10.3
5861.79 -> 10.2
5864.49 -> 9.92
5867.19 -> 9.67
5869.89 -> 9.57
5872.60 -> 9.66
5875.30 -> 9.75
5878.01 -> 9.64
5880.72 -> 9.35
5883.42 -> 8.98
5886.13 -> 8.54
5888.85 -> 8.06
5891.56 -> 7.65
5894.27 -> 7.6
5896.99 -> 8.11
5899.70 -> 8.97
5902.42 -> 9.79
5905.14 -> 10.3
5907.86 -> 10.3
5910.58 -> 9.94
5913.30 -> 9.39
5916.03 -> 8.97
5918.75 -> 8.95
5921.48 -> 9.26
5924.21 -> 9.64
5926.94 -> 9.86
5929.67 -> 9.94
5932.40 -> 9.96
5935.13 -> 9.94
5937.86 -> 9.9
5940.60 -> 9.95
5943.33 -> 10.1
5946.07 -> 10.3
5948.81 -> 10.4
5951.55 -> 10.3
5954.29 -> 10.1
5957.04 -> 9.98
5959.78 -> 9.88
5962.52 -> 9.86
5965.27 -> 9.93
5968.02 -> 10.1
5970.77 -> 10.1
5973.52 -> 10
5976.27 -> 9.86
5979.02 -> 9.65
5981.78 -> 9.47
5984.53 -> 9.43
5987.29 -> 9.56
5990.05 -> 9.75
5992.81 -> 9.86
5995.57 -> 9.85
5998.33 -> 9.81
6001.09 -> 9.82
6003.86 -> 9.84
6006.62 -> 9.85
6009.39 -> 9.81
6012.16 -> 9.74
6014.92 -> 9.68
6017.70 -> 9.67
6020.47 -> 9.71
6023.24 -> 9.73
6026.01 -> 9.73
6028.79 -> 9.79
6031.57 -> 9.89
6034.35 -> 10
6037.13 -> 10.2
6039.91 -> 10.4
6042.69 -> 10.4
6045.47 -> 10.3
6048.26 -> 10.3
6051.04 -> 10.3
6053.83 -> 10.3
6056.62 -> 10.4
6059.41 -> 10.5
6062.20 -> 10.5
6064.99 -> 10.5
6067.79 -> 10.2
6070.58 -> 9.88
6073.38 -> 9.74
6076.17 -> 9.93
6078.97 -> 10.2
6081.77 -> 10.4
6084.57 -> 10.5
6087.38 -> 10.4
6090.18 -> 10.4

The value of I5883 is 3.5 angstrom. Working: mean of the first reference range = 10.2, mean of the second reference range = 9.54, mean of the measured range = 8.85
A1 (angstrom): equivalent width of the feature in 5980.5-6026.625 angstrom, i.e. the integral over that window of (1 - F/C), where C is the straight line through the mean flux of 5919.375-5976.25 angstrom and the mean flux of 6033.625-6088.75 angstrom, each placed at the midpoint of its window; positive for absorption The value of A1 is 1.8 angstrom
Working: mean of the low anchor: 9.96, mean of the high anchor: 10.3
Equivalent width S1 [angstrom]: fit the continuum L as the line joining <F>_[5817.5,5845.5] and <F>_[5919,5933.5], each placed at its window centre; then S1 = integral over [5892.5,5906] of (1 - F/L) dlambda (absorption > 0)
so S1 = 1.3 angstrom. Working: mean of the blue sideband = 10.3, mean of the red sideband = 9.66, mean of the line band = 8.87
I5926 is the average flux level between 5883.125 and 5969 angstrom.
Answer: 9.54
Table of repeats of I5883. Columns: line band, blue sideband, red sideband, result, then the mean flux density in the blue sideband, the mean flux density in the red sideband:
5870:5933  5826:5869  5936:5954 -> 5.9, 10.3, 10.2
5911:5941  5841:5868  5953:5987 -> 1.3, 10.3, 9.85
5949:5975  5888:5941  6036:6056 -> -1.0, 9.33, 10.3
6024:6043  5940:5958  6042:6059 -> 0.5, 10.2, 10.3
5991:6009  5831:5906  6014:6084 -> 0.3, 9.64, 10.1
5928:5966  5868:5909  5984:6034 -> -2.5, 9.09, 9.76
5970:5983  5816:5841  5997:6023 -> 0.1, 10.2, 9.77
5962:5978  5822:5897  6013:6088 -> 0.0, 9.72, 10.1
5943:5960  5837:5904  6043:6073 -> -0.5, 9.58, 10.3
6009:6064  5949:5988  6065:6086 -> -0.1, 9.89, 10.1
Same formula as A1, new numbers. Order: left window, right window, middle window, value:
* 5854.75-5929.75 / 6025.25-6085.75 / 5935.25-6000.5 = -1.1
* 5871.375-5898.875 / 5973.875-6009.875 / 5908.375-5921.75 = -0.5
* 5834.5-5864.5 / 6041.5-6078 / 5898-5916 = 1.2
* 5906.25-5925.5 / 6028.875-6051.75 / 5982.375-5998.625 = 0.4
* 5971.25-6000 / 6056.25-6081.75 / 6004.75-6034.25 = 0.5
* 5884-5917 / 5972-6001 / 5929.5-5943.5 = -1.0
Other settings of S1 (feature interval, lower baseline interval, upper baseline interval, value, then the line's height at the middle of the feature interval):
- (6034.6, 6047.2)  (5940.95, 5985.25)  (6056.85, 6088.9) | -0.1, 10.2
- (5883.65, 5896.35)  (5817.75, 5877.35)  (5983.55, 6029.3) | 2.5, 10.1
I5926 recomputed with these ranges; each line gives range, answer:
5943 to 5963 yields 10.1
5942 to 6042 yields 9.9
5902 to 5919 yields 9.7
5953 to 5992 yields 9.83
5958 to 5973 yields 9.98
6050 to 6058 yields 10.3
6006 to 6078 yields 10.1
